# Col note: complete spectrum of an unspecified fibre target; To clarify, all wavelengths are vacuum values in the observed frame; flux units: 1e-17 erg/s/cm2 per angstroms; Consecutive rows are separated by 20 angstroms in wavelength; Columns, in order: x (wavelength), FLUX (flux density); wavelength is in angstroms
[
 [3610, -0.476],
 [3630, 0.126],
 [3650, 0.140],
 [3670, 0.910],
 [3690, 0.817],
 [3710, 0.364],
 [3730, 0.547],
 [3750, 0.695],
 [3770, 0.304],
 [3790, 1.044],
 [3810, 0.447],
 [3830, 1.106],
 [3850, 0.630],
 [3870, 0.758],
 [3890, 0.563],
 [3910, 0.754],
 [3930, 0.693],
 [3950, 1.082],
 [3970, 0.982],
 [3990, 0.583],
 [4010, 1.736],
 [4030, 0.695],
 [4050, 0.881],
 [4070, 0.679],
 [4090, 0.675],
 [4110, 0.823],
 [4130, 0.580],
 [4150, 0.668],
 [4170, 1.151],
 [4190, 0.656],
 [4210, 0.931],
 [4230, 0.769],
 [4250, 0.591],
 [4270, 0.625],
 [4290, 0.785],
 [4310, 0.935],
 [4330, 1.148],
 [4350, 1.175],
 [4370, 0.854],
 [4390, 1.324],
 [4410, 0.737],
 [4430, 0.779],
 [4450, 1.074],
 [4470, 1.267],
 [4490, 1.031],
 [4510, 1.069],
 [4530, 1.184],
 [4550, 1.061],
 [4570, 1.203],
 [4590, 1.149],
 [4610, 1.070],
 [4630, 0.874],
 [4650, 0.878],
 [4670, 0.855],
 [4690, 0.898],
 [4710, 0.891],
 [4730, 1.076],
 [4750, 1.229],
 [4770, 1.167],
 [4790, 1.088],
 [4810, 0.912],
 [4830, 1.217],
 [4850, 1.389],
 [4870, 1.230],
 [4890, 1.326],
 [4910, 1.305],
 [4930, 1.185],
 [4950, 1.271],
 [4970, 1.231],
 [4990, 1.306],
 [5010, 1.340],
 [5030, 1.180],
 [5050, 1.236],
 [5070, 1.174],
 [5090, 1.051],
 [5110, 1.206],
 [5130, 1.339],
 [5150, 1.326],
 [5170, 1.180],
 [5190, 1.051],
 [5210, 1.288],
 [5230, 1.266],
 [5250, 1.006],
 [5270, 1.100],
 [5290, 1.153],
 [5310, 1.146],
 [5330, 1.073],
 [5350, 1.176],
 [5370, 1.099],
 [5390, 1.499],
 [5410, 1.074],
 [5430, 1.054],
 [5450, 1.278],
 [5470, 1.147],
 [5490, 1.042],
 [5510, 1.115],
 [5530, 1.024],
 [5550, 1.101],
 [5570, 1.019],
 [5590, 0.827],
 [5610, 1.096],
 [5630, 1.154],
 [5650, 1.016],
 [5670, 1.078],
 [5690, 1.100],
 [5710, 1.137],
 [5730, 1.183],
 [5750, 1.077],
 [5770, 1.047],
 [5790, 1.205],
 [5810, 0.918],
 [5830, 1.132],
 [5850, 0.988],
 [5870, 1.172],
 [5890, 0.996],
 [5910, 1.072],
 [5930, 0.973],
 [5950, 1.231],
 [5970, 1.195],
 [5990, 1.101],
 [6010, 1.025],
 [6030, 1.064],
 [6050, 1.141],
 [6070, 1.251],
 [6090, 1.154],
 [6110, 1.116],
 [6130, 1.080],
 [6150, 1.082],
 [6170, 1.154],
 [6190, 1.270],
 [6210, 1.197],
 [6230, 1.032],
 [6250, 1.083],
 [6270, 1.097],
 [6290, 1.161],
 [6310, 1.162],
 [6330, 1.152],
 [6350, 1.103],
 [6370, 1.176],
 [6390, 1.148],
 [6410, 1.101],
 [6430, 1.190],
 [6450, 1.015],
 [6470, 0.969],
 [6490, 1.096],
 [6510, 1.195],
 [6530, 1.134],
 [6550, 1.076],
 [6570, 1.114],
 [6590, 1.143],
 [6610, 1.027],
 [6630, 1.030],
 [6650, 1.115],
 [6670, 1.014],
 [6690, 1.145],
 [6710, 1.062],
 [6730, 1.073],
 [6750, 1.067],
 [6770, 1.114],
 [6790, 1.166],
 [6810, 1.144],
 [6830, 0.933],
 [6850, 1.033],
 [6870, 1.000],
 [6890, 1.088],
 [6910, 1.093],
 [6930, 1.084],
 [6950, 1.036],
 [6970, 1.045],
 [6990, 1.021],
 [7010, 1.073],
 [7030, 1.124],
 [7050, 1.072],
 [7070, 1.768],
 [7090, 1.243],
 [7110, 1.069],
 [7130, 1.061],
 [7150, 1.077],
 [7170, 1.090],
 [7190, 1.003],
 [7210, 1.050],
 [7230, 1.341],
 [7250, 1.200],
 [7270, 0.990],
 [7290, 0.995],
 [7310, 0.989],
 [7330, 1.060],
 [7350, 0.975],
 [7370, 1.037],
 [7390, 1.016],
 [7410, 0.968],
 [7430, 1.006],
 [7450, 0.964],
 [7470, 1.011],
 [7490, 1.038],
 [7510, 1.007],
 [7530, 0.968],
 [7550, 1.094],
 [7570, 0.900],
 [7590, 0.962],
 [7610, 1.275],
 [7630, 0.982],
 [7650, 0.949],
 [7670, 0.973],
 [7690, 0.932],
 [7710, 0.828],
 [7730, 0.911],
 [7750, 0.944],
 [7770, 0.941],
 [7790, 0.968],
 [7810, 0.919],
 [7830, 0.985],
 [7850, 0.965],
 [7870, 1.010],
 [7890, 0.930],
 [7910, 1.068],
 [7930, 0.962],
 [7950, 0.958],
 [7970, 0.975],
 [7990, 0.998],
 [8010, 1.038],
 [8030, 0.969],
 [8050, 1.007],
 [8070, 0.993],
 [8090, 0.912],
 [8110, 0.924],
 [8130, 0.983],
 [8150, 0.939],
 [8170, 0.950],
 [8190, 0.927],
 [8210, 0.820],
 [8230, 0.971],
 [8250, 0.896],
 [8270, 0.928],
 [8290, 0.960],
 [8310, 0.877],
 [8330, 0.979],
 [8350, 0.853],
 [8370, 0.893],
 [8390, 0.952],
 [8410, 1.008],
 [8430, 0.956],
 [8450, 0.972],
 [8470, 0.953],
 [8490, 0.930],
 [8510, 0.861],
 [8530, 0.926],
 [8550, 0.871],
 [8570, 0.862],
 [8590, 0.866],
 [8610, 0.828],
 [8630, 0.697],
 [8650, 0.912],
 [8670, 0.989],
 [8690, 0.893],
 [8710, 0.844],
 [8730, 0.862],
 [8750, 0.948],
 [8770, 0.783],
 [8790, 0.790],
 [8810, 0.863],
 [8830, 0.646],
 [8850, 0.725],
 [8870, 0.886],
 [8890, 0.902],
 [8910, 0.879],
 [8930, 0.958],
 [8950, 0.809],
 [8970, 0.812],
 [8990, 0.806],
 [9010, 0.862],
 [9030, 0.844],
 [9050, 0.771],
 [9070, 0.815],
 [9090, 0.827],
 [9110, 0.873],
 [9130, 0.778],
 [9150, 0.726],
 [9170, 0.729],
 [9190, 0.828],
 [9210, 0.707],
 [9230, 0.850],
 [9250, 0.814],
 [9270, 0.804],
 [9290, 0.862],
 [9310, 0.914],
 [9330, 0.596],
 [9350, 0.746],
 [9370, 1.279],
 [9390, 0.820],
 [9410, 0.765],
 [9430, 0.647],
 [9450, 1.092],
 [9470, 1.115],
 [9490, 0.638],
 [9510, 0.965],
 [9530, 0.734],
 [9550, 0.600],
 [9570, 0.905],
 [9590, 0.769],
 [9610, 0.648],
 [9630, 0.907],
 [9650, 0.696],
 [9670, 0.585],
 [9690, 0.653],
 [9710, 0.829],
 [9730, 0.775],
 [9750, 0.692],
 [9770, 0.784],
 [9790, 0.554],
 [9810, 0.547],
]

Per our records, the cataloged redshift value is 0.077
